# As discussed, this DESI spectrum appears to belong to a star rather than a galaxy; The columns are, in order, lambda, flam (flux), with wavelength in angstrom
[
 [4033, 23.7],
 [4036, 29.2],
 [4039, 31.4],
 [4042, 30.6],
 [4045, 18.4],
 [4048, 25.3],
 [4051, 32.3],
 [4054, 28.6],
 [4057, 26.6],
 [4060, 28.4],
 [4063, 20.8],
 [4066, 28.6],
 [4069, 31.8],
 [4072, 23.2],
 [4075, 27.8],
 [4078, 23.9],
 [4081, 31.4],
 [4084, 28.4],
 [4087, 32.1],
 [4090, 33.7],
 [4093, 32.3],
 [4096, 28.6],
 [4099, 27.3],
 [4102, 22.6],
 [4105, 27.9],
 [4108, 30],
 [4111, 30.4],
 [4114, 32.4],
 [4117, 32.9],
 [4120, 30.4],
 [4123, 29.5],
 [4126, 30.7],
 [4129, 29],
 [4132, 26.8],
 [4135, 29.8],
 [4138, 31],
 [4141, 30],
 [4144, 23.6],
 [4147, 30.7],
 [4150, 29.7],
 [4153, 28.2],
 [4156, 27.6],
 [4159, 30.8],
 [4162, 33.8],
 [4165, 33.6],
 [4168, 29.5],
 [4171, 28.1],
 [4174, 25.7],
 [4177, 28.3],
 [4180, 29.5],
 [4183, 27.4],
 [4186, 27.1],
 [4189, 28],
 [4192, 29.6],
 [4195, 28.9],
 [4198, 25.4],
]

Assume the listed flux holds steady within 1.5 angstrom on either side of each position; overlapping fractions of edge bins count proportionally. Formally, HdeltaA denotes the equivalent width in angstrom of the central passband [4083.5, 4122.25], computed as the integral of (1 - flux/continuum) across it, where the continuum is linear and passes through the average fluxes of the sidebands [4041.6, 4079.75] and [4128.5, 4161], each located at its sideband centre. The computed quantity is -3.1 angstrom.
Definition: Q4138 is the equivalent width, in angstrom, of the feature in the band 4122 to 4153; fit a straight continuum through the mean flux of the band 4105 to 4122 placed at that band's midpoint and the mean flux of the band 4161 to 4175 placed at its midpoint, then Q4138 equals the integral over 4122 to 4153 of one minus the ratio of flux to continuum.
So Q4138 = 1.56 angstrom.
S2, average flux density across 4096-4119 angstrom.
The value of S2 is 29.1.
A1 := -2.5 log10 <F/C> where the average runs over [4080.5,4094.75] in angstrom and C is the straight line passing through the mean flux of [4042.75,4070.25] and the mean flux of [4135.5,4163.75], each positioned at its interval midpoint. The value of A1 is -0.14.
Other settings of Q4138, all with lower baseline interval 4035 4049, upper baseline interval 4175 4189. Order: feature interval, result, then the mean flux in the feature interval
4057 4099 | -1.8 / 28.4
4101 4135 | -2.4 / 29.4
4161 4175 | -1.2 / 30.2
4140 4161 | -0.8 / 28.7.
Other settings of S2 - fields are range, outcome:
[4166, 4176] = 28.1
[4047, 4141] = 28.9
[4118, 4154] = 29.2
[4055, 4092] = 28.1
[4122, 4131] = 29.6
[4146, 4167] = 30.6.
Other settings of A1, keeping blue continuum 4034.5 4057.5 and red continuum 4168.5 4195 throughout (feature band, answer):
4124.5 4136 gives -0.04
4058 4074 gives 0.05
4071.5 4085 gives 0.03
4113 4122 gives -0.14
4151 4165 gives -0.09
